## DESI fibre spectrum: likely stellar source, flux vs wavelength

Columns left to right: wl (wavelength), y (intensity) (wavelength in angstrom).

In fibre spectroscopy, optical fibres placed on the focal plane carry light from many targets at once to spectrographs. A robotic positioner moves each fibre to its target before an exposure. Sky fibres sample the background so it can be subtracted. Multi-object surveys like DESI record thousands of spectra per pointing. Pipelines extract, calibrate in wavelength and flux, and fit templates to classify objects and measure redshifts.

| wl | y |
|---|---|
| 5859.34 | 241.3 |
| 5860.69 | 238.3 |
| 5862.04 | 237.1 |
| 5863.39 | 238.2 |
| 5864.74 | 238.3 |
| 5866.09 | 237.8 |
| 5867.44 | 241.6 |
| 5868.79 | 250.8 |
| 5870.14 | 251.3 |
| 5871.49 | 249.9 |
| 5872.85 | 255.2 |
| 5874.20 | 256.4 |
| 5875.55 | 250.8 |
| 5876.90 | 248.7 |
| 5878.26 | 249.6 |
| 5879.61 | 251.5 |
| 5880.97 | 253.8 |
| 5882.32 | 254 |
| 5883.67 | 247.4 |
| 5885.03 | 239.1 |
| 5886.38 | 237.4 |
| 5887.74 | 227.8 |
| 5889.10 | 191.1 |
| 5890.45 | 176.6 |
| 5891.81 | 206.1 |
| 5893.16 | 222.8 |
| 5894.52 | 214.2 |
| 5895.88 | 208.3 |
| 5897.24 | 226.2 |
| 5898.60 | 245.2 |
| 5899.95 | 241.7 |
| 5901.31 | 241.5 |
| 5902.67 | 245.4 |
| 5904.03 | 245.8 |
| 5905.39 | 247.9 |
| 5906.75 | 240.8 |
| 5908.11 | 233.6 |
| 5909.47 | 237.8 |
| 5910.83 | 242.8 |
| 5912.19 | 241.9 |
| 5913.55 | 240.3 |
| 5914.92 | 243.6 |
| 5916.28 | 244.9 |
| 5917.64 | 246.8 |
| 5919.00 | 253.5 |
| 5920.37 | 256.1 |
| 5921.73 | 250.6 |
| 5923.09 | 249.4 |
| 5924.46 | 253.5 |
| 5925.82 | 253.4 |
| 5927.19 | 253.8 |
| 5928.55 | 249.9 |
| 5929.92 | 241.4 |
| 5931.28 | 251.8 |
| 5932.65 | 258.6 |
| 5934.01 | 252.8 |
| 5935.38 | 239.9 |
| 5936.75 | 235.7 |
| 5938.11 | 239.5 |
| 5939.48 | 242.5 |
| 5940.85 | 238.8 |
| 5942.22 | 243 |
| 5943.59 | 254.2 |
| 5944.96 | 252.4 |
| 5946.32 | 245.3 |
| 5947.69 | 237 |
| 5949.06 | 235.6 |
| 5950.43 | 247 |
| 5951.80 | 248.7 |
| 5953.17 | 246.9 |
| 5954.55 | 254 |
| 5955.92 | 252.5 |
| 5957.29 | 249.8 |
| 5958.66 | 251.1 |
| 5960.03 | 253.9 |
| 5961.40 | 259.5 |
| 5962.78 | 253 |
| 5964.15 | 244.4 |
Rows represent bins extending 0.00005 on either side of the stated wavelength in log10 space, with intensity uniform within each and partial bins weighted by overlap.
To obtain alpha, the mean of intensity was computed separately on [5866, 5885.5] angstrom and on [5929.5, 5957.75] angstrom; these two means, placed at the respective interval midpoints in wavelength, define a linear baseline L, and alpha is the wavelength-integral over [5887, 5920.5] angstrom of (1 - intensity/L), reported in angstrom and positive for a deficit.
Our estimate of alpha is 2.1 angstrom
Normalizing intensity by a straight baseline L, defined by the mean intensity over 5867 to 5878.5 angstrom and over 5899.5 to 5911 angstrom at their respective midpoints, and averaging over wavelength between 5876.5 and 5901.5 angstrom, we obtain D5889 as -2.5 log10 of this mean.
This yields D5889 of 0.07 mag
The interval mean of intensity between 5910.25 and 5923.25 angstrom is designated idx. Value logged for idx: 247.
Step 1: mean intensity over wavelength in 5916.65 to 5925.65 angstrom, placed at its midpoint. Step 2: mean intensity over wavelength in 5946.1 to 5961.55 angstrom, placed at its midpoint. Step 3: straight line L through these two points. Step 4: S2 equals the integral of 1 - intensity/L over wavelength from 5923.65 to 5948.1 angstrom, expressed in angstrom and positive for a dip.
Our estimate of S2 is 0.3 angstrom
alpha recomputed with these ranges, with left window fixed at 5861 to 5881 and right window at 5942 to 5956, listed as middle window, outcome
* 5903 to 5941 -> 0.12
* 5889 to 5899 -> 1.43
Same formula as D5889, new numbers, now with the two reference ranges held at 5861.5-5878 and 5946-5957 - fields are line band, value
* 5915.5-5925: -0.02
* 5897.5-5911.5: 0.02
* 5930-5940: 0.00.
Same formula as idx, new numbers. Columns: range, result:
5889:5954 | 240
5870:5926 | 240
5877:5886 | 249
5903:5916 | 242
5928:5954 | 245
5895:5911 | 238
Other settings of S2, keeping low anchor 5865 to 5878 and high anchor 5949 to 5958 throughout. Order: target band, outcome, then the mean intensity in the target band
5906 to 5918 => 0.36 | 241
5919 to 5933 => -0.18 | 252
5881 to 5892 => 1.05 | 225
